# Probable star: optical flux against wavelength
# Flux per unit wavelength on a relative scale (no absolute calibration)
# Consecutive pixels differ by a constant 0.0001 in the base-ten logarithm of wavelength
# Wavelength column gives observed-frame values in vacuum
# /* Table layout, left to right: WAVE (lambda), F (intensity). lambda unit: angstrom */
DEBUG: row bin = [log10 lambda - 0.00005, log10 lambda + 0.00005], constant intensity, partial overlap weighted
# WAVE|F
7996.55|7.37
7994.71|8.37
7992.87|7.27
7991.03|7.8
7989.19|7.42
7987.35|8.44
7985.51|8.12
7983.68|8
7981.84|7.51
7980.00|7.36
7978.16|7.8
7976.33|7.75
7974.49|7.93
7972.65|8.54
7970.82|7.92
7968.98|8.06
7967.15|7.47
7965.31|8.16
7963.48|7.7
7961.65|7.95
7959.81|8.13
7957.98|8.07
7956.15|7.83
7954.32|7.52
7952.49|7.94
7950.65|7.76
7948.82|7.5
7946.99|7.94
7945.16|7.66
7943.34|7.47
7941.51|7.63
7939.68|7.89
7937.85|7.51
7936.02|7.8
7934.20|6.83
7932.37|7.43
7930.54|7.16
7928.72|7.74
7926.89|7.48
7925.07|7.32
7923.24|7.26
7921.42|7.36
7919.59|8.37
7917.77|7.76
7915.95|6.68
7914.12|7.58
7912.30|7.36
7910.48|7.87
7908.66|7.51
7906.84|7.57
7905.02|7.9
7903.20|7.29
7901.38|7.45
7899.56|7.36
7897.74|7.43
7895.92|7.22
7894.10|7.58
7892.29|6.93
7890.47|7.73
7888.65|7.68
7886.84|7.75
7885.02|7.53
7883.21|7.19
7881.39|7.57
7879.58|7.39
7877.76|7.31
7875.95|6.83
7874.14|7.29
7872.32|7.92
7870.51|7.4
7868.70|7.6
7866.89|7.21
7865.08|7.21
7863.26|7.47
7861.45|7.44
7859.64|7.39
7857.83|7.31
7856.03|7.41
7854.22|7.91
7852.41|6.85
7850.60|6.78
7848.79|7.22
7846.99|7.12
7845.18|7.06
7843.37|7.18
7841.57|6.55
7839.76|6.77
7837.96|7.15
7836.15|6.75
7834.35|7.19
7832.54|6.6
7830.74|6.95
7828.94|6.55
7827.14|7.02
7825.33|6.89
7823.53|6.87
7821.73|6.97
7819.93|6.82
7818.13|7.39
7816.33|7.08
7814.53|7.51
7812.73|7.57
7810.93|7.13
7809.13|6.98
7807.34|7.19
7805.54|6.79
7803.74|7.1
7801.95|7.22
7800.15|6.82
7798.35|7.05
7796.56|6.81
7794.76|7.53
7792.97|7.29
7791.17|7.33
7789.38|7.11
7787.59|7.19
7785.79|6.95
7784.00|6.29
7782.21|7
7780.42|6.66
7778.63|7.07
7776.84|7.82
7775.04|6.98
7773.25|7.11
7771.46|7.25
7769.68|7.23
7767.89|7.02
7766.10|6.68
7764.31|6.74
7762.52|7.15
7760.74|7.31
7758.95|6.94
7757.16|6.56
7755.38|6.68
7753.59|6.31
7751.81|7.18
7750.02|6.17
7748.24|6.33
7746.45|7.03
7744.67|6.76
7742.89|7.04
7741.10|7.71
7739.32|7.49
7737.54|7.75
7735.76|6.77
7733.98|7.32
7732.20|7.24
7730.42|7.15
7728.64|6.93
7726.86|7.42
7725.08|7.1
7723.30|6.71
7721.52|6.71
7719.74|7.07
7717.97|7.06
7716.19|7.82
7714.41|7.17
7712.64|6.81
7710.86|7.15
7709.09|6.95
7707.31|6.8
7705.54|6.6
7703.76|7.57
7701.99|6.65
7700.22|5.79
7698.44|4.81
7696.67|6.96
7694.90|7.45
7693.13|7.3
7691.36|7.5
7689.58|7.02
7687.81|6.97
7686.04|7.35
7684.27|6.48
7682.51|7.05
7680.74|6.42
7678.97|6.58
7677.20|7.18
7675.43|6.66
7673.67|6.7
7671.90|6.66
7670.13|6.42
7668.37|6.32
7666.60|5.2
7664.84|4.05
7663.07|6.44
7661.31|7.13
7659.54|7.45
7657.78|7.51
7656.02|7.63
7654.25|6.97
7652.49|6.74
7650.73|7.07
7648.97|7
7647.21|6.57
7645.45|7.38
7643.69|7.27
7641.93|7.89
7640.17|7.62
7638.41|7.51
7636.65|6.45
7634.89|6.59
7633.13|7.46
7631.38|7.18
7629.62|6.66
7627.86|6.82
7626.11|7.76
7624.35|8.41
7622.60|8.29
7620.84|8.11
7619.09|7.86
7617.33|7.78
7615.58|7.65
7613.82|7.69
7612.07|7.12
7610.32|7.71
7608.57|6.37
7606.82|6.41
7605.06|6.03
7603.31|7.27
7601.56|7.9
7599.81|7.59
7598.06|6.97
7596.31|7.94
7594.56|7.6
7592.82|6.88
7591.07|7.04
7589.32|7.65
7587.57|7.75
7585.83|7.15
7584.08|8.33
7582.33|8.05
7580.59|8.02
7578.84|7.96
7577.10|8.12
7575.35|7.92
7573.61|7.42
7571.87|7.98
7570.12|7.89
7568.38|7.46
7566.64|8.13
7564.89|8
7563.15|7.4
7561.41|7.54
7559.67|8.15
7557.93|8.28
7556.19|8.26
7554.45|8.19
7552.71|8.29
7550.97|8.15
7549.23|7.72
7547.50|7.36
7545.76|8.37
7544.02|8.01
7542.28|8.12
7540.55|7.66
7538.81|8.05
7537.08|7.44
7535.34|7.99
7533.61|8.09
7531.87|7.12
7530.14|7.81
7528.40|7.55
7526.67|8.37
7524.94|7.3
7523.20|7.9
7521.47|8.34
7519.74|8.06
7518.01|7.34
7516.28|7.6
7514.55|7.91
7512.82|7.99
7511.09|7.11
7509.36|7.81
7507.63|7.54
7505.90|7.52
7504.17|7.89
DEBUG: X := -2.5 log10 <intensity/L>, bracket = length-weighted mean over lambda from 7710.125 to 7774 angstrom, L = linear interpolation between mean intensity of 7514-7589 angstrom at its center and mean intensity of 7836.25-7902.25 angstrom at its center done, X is 0.08 mag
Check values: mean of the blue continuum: 7.87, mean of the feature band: 7.02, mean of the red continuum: 7.3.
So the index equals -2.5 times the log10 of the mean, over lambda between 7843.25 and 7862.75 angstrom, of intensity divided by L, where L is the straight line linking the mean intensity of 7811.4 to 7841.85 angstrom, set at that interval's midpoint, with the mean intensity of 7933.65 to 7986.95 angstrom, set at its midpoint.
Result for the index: -0.02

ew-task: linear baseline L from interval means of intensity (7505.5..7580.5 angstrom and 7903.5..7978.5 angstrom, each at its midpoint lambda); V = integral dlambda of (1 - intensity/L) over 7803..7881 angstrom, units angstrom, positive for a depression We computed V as 5.8 angstrom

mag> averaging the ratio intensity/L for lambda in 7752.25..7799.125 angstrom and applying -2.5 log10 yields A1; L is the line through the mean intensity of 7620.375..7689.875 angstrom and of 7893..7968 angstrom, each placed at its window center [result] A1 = 0.04 mag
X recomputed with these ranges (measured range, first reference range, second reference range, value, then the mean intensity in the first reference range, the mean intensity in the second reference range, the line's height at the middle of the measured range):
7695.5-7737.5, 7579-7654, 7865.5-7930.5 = 0.07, 7.37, 7.46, 7.4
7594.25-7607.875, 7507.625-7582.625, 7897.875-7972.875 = 0.09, 7.86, 7.64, 7.83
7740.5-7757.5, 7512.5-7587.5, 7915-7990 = 0.15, 7.88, 7.71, 7.8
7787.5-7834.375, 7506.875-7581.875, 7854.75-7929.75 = 0.07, 7.86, 7.46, 7.55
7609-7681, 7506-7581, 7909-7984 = 0.11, 7.85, 7.68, 7.81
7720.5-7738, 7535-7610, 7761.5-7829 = 0.02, 7.69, 7.06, 7.25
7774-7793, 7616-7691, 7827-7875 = 0.01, 7.02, 7.16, 7.11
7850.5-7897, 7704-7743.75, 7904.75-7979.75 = 0.02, 7.13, 7.68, 7.51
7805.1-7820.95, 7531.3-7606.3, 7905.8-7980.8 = 0.08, 7.74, 7.67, 7.7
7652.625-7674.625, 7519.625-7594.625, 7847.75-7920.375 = 0.18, 7.84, 7.43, 7.71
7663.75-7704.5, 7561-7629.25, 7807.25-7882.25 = 0.13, 7.58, 7.16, 7.43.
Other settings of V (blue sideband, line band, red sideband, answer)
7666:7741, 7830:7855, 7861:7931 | 1.0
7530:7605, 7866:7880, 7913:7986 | 0.6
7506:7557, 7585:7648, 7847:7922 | 3.2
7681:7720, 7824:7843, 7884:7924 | 1.2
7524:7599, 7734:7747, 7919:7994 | 0.9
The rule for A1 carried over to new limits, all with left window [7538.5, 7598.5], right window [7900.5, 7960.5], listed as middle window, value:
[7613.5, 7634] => 0.02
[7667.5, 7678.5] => 0.17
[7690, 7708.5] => 0.15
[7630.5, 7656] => 0.09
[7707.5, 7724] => 0.10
